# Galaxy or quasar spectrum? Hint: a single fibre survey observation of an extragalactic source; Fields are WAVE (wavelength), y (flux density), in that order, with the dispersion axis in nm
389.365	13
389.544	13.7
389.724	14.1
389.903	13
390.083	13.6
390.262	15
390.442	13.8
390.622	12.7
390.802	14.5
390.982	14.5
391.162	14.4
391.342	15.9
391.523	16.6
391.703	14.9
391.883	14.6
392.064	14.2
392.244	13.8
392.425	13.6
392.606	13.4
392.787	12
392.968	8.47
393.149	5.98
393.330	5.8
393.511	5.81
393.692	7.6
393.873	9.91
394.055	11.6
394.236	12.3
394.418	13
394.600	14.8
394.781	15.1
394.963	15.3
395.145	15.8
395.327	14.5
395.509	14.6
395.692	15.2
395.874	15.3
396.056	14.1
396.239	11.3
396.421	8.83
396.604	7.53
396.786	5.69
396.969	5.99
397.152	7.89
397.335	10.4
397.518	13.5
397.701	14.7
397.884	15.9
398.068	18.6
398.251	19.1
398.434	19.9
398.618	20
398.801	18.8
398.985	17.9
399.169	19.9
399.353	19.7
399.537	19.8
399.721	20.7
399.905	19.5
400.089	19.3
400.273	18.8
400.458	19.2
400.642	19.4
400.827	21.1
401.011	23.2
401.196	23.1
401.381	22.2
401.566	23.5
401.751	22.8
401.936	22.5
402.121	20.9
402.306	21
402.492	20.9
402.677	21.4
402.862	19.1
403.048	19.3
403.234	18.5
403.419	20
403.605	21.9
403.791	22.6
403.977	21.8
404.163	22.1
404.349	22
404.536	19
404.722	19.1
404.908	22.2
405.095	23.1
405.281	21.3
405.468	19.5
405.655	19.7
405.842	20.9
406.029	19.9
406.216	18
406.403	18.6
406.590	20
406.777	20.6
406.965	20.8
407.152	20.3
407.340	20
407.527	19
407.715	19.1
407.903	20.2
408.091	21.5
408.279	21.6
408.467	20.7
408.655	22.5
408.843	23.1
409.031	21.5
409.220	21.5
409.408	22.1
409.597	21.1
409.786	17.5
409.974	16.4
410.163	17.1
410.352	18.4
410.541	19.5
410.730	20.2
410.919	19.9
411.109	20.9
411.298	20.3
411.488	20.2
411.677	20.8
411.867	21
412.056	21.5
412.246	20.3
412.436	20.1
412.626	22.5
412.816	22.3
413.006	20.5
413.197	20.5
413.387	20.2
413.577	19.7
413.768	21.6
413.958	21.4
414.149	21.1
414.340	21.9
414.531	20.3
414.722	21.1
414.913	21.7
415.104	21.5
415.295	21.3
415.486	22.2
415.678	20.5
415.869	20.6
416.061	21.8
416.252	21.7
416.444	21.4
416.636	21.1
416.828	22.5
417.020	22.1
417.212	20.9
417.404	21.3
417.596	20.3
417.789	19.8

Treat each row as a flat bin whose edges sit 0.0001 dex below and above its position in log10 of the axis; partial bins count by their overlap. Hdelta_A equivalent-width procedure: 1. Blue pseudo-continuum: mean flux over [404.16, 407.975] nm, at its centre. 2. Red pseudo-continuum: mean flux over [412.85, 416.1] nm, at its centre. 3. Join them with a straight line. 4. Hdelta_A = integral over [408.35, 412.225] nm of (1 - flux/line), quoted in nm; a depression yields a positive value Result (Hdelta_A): 0.060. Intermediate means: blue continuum 20.2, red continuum 21.1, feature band 20.3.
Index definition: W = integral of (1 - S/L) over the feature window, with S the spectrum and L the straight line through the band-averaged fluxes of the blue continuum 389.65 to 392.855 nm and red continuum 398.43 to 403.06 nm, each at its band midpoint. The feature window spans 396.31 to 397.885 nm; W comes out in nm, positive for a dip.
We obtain 0.73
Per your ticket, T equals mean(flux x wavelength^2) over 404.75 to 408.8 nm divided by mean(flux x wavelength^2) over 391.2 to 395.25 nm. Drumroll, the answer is 1.8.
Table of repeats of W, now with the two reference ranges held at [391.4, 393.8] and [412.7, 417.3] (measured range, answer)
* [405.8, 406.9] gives -0.140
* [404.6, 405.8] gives -0.274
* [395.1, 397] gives 0.148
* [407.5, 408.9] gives -0.211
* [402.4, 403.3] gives -0.227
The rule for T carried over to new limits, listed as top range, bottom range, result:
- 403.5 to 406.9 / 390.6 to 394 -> 1.84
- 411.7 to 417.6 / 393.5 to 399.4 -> 1.69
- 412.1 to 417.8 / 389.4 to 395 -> 1.87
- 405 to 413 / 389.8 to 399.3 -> 1.64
